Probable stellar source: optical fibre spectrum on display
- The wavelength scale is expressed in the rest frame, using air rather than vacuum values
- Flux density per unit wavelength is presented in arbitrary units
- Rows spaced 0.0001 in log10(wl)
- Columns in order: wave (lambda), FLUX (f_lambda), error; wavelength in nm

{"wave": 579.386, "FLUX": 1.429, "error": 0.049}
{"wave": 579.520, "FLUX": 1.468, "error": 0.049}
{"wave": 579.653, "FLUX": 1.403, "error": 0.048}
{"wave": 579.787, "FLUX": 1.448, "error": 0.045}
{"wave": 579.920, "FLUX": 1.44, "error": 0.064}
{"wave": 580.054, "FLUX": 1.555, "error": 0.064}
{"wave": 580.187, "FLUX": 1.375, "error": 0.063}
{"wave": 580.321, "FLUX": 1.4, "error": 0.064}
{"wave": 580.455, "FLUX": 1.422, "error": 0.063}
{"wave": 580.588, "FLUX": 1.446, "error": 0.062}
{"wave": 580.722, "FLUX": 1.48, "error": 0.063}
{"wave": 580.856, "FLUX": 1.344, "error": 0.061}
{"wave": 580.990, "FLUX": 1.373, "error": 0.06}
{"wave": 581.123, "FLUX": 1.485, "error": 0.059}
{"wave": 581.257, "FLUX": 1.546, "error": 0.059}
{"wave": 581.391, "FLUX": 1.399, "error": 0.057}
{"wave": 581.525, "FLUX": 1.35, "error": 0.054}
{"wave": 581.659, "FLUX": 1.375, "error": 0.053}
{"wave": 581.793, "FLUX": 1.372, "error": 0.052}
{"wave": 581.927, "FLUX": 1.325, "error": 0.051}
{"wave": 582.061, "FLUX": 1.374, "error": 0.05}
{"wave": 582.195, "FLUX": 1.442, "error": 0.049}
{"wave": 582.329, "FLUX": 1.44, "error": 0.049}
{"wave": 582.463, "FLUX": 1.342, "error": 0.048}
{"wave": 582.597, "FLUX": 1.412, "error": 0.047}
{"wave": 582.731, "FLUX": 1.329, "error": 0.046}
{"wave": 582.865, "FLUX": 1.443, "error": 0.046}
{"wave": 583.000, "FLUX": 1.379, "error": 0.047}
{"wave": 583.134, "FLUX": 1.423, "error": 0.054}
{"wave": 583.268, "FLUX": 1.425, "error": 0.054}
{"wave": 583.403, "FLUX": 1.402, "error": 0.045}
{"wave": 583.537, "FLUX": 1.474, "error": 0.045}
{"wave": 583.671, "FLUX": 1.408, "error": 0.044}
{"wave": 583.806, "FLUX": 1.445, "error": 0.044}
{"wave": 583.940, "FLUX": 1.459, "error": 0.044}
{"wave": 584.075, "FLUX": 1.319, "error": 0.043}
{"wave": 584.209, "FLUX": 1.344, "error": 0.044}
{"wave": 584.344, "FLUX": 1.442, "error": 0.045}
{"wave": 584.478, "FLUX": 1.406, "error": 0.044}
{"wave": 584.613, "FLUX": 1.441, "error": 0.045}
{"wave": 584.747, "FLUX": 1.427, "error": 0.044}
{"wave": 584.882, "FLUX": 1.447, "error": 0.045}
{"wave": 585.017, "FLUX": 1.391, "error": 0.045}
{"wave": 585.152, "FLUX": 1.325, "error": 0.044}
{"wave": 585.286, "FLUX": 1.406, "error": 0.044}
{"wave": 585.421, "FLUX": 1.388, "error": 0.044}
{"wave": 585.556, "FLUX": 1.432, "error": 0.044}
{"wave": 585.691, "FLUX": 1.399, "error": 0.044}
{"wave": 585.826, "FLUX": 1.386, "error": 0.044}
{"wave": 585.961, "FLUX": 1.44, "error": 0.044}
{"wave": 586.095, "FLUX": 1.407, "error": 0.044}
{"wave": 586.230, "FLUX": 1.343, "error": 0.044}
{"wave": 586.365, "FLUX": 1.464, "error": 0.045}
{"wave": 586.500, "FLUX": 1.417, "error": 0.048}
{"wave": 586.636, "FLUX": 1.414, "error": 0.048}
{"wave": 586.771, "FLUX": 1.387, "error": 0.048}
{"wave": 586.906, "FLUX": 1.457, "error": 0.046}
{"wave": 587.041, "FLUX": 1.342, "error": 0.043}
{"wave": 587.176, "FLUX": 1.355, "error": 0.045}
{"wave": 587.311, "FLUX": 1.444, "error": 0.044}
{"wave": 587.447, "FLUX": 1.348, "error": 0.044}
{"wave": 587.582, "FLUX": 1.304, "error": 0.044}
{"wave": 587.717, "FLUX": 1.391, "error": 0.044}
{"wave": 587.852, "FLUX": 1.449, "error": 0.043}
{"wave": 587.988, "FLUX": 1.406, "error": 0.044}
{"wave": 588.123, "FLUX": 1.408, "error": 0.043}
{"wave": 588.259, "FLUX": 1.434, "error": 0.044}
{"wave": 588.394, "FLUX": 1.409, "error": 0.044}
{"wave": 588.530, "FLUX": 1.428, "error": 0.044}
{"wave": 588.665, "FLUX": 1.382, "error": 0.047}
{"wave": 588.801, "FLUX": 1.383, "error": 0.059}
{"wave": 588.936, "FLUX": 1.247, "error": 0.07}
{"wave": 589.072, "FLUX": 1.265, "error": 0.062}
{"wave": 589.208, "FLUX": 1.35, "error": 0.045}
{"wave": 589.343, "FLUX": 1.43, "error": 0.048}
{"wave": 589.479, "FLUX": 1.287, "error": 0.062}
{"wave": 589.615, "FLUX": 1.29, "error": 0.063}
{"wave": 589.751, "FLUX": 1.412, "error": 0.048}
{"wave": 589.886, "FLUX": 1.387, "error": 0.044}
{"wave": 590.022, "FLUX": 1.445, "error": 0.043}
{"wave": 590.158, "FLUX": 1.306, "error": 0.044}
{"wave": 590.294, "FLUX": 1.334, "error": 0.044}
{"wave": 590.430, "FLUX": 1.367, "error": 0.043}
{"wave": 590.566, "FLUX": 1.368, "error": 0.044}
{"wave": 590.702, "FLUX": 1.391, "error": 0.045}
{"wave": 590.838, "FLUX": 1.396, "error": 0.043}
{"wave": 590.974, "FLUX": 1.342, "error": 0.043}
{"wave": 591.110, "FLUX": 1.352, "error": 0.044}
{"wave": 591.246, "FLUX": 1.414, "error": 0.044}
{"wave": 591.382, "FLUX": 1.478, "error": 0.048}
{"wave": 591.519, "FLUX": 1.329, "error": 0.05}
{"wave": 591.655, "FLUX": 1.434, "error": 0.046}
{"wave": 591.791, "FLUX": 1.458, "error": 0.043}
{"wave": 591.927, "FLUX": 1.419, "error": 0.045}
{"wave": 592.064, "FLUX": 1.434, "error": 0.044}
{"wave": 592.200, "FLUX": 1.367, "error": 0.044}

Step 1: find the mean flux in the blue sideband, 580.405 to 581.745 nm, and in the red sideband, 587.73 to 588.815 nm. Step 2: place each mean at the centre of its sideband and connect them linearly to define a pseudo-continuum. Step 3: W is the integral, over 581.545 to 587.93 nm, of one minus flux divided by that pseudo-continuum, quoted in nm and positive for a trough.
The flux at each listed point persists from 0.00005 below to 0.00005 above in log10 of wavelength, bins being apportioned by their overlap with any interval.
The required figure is 0.08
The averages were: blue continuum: 1.42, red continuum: 1.41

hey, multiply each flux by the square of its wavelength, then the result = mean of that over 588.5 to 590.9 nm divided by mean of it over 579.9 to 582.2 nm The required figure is 1.0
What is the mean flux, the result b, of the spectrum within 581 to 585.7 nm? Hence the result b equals 1.41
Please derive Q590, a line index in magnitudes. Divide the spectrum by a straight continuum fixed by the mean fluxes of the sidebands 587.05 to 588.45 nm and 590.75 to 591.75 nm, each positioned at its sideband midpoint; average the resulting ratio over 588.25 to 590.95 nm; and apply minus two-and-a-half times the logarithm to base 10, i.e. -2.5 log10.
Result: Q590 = 0.02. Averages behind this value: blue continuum 1.39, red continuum 1.39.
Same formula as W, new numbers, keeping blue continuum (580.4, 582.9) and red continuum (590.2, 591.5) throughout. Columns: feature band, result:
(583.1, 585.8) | -0.02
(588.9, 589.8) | 0.04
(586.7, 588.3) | -0.01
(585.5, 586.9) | -0.02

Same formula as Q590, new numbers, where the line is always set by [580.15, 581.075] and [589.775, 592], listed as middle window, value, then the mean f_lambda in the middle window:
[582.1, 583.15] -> 0.00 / 1.4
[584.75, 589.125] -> 0.00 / 1.39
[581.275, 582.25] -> 0.02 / 1.38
